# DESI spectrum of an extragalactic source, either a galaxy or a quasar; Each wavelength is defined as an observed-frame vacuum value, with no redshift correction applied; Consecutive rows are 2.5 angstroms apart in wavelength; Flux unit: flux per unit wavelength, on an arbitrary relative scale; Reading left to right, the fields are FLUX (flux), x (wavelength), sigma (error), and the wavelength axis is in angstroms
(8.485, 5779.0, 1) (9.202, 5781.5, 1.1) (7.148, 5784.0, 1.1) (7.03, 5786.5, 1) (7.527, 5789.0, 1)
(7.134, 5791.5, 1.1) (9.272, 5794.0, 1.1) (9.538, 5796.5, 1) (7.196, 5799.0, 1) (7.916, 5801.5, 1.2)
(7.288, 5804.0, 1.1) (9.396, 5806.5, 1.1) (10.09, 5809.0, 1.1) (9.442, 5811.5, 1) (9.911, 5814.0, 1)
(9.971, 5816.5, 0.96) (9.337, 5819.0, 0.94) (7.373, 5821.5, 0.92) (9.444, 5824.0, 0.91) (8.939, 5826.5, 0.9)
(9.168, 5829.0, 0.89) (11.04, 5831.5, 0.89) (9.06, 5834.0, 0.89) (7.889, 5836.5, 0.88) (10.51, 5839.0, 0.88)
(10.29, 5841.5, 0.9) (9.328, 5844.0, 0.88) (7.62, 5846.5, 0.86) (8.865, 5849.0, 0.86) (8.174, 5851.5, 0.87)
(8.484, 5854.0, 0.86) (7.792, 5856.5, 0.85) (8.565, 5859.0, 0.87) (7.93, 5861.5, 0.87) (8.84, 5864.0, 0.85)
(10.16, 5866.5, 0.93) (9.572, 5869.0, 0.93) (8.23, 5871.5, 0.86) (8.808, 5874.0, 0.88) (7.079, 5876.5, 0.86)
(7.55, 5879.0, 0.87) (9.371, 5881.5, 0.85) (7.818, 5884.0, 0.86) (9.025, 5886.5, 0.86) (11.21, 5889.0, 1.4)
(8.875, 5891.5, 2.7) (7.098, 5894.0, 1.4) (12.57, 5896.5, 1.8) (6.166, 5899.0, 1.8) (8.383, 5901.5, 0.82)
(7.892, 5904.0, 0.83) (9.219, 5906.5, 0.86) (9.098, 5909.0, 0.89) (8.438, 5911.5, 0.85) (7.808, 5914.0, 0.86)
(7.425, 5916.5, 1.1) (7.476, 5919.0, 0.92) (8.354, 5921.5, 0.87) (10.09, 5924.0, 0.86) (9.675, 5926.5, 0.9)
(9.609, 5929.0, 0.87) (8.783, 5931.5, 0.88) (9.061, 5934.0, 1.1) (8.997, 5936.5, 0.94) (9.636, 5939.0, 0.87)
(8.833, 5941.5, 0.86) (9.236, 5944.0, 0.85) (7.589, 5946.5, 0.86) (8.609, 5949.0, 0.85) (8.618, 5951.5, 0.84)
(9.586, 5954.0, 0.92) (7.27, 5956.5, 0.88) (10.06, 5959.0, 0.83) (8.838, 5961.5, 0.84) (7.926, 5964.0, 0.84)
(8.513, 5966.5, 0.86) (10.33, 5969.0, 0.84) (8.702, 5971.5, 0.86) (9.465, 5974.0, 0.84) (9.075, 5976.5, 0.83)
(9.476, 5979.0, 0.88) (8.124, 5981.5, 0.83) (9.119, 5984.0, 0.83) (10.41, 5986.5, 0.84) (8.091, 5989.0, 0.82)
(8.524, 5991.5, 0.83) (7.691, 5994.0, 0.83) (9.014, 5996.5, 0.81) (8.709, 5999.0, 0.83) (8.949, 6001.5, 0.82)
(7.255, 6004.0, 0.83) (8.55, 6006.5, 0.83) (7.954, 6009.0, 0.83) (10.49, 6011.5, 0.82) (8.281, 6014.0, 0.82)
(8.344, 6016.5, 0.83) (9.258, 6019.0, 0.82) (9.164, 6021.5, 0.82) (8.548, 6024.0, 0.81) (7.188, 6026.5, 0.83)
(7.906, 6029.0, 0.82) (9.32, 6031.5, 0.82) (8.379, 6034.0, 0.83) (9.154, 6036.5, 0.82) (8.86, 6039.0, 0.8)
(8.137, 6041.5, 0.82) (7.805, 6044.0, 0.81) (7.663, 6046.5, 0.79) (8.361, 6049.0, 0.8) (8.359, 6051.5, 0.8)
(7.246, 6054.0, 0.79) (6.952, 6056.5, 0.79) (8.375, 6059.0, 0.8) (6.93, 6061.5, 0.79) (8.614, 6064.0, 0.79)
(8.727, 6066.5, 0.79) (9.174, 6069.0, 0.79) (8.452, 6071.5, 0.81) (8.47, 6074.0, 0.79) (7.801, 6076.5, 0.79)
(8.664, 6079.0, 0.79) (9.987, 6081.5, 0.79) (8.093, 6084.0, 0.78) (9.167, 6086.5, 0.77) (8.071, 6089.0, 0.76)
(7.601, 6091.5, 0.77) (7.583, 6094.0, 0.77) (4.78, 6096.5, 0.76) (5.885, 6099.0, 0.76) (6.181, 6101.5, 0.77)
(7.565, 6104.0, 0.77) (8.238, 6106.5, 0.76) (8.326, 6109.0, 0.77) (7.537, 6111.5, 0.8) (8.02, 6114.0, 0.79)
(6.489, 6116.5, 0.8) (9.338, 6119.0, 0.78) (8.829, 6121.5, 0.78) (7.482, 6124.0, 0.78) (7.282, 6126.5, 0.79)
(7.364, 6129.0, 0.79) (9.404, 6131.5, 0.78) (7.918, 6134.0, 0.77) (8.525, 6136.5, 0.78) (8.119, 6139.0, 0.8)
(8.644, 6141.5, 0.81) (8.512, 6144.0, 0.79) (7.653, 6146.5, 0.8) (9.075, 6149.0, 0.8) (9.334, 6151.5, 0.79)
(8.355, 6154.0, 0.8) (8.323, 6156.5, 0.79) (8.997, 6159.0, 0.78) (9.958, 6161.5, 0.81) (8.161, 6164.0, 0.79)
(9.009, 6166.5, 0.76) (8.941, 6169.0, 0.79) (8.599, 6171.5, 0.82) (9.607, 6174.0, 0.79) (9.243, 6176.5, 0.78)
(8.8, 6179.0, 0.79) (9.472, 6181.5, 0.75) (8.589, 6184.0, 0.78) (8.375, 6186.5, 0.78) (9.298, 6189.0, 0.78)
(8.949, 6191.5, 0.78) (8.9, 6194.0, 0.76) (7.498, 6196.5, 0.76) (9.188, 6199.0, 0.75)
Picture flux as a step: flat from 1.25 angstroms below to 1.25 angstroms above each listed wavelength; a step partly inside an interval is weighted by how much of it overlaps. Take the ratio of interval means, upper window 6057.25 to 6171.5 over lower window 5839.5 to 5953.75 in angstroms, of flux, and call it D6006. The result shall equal 0.9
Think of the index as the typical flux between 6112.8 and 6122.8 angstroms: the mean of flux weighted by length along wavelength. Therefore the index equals 8.17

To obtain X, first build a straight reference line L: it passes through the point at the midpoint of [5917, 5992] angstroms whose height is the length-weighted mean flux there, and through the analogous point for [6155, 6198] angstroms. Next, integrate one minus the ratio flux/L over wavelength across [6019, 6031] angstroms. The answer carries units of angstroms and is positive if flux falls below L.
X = 0.71 angstroms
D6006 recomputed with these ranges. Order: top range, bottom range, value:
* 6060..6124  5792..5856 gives 0.88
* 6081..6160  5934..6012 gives 0.91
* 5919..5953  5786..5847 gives 1.01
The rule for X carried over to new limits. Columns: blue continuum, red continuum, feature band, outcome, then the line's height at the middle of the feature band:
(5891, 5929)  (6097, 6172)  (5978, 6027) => -1.5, 8.42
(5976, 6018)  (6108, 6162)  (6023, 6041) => 0.3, 8.61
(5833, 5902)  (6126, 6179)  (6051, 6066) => 1.6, 8.68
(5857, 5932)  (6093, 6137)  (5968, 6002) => -3.0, 8.24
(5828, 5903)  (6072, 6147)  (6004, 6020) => -0.8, 8.29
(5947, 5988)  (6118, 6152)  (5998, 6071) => 3.1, 8.73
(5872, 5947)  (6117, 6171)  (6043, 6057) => 1.3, 8.59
